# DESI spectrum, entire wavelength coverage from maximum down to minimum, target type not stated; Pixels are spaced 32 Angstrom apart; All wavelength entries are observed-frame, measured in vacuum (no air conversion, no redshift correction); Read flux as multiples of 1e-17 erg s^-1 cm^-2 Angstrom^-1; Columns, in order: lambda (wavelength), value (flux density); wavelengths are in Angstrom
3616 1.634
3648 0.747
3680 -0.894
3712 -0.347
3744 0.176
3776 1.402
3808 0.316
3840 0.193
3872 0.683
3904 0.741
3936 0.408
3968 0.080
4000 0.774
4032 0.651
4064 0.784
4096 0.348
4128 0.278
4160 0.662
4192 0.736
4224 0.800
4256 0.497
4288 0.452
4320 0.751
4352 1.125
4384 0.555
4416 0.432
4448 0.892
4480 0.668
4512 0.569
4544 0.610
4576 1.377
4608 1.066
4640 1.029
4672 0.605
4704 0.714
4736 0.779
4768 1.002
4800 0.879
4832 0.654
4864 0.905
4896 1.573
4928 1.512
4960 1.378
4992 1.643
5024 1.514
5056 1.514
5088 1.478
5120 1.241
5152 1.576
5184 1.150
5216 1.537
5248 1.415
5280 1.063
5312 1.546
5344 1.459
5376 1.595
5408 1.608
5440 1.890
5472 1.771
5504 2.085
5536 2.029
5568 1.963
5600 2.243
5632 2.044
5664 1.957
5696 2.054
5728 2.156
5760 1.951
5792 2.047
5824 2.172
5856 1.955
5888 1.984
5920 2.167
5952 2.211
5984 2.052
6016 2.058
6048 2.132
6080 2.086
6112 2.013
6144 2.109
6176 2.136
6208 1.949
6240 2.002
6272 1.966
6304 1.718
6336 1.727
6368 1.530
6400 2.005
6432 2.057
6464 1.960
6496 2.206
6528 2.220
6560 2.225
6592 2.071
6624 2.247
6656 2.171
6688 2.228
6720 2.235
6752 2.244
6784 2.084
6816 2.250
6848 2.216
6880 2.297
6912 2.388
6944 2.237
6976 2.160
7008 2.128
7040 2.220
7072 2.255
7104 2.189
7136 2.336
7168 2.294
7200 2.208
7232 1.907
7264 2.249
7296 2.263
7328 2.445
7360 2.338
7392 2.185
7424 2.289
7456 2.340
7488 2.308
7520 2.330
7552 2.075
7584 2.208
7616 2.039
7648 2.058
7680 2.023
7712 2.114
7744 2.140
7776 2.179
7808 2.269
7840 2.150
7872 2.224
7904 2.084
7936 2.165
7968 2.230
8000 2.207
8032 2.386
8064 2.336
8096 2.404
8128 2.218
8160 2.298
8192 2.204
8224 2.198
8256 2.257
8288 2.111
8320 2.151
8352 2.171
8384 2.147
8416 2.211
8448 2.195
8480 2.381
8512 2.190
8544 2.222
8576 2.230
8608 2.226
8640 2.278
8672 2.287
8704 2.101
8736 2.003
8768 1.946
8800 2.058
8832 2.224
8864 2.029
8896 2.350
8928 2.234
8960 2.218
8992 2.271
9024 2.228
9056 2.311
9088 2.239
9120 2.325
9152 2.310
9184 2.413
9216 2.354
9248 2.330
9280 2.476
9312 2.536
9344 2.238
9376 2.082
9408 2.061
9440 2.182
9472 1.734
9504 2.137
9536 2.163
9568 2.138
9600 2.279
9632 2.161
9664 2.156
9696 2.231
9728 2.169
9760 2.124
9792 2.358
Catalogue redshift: 0.228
